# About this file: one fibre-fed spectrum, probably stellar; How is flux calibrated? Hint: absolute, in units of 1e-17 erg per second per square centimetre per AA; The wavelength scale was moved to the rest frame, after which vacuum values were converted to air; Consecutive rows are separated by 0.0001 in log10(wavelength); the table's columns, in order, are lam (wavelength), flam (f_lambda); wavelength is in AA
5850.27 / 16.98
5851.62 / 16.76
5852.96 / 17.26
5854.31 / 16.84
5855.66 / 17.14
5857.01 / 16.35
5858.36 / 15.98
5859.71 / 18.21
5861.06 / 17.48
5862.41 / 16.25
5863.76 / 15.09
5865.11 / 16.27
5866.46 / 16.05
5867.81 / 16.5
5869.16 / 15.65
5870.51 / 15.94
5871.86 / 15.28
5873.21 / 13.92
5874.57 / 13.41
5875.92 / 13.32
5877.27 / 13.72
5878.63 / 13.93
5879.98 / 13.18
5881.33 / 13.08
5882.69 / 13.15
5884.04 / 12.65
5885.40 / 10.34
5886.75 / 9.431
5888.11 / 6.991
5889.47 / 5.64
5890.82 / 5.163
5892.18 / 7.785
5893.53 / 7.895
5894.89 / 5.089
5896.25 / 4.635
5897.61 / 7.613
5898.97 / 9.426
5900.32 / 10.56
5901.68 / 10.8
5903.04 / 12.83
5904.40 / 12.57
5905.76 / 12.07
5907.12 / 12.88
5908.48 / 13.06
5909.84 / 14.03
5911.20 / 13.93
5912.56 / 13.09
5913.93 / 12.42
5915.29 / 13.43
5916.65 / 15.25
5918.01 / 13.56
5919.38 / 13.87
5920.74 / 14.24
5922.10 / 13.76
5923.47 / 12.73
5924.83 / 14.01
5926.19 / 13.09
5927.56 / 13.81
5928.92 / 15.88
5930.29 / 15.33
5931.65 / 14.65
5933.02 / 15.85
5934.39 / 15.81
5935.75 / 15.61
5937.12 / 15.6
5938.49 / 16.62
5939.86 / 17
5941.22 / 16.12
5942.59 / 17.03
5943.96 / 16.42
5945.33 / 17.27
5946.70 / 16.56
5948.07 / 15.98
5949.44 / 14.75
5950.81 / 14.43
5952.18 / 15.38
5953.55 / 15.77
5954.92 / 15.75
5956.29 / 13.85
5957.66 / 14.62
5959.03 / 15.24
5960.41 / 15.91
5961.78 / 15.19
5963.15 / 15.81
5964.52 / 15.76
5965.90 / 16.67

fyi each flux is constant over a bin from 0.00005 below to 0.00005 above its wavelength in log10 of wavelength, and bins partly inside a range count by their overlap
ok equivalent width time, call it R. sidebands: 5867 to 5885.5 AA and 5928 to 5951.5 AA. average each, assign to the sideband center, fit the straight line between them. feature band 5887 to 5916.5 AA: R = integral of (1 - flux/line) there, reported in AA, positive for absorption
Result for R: 9.3 AA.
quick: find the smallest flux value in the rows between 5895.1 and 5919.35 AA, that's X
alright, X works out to 4.635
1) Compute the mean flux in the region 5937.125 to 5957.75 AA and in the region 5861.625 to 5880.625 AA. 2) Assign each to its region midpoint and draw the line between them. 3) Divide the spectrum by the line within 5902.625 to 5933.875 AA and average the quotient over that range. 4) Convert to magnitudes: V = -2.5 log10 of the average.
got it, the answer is 0.13 mag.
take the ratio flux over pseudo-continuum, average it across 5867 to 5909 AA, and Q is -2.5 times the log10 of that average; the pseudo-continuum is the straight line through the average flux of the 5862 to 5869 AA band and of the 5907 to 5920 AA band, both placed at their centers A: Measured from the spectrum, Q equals 0.307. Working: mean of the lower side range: 16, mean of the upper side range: 13.6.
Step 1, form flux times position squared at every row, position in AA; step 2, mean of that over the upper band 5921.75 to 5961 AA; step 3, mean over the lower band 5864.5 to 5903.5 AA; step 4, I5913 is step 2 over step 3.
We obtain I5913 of 1.4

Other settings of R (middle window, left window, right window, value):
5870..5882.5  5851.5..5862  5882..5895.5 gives -2.32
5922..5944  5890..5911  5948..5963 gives -3.82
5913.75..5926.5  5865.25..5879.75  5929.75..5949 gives 1.65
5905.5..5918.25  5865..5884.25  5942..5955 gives 1.48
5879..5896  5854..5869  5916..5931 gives 7.00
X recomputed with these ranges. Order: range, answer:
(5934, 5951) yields 14.43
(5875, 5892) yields 5.163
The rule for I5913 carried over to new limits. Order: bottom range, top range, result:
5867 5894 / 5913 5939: 1.24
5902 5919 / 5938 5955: 1.23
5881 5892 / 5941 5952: 1.75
